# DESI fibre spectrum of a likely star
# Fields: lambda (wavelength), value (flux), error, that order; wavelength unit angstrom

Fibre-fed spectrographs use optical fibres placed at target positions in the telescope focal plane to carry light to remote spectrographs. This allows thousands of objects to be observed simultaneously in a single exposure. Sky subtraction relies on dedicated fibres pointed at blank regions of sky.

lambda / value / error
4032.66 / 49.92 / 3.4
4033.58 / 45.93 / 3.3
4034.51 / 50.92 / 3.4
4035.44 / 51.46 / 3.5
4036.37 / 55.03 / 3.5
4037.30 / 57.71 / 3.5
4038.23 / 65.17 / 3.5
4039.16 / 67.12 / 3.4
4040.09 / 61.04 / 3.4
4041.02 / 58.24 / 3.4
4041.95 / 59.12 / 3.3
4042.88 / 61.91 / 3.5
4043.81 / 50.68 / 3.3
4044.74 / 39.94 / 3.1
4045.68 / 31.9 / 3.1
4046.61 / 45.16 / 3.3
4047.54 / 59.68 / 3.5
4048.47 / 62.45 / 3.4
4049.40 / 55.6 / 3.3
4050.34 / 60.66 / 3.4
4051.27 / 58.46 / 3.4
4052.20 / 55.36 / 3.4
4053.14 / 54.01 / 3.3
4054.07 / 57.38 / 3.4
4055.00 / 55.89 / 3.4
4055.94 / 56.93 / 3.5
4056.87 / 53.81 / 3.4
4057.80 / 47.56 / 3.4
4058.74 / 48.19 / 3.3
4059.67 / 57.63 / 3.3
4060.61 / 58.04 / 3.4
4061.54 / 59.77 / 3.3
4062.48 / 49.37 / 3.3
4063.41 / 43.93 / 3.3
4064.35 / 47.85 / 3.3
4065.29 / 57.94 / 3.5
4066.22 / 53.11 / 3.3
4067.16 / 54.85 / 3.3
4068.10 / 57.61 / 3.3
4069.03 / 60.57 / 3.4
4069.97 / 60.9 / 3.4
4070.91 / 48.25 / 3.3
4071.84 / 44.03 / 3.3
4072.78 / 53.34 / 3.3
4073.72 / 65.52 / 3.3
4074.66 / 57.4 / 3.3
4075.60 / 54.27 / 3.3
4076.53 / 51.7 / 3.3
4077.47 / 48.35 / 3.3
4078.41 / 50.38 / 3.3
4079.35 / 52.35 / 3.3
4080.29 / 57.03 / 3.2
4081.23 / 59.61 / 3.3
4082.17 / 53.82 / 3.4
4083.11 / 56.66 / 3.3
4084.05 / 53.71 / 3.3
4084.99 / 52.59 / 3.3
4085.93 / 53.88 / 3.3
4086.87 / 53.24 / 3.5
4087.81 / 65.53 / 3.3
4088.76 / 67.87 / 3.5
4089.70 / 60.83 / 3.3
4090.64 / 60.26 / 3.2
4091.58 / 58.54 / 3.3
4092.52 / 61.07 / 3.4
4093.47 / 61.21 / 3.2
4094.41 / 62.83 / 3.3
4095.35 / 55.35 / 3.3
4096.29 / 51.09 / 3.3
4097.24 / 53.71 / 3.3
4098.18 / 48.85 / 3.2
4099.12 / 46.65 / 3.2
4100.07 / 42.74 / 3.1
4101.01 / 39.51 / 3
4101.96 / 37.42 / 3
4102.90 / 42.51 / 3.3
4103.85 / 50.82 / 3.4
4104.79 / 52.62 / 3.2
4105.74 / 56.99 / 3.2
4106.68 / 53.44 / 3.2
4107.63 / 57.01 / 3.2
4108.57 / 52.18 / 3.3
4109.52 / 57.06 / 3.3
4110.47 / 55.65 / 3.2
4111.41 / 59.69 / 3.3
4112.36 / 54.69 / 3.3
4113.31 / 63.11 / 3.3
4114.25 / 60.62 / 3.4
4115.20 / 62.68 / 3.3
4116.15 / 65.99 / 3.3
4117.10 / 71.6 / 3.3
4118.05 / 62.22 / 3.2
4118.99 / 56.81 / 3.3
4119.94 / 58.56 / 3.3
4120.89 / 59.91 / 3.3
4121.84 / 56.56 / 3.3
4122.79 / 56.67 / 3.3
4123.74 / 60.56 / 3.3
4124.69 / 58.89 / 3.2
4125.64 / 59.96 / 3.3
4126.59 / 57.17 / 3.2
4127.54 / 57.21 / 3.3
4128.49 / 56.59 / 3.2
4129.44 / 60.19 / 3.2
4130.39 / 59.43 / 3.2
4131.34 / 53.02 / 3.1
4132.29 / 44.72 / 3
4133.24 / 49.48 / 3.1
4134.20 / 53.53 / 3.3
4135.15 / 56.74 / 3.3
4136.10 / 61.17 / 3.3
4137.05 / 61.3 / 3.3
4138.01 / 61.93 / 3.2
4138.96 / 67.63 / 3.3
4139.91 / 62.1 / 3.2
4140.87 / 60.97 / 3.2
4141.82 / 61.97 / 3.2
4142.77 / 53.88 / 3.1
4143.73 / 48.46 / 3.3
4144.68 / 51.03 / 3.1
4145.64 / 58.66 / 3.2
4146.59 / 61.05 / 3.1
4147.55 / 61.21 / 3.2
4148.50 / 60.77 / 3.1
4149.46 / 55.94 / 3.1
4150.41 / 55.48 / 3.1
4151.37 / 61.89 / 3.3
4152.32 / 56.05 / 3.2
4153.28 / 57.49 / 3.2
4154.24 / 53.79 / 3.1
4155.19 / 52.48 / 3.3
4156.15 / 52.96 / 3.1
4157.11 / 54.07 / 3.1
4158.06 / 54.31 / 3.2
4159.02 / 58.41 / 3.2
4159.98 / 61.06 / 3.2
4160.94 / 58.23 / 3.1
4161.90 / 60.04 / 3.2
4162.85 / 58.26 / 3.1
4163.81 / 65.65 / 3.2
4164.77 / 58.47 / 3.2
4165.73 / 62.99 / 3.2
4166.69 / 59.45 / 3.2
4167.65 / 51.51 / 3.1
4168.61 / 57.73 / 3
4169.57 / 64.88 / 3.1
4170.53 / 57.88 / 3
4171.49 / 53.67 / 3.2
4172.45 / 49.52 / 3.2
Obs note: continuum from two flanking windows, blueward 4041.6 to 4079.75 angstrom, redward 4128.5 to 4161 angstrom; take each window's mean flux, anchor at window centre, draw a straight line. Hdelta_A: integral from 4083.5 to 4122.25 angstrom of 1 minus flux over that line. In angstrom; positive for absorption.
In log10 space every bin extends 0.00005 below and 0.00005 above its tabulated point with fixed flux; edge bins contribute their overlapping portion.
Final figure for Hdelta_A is -0.45 angstrom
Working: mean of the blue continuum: 53.7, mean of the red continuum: 57.1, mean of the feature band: 56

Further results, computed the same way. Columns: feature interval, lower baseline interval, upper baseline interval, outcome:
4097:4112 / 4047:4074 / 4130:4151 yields 1.6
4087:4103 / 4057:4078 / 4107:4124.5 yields 0.8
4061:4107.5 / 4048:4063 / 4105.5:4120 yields 2.9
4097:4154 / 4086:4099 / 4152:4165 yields 1.2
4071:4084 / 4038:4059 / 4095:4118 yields 0.1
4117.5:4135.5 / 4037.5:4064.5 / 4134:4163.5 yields 0.1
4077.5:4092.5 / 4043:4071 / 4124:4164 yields -0.6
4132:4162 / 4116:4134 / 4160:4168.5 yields 0.8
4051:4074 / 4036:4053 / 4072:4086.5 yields 0.3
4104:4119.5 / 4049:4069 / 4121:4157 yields -0.7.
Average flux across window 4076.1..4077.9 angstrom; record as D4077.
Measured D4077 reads 50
